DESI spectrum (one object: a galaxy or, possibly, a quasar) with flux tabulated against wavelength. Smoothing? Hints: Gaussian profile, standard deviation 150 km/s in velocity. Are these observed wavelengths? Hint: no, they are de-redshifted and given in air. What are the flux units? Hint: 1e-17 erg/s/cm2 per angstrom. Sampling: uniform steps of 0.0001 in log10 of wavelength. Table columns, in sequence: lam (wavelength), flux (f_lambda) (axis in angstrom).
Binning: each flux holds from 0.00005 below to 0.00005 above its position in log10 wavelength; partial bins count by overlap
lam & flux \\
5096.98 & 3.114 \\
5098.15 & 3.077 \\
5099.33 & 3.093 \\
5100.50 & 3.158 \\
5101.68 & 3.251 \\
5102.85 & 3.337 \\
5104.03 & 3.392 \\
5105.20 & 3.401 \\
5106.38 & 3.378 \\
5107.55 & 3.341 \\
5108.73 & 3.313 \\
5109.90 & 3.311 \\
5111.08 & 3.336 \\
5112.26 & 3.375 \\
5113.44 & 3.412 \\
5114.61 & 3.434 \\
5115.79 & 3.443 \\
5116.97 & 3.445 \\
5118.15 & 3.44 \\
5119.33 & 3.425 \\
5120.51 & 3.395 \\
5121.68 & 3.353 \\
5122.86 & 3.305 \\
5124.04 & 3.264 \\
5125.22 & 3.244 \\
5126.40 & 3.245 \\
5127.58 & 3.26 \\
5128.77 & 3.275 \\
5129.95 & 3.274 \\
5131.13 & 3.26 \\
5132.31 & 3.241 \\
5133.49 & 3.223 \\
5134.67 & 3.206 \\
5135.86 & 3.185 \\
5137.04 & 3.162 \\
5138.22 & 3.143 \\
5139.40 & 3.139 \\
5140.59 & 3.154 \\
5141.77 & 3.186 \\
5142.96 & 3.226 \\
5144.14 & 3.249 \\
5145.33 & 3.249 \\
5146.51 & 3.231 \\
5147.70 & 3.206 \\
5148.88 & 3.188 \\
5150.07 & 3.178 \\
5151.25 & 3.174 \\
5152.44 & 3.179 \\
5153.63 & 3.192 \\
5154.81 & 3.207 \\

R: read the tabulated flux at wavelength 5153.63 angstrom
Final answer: 3.192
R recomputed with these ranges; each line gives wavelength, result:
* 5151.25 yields 3.174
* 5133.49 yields 3.223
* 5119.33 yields 3.425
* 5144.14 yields 3.249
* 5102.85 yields 3.337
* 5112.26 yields 3.375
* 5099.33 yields 3.093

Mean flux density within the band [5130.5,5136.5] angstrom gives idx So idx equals 3.22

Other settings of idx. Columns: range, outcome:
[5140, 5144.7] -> 3.2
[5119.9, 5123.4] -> 3.36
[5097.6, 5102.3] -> 3.15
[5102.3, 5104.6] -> 3.36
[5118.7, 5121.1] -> 3.42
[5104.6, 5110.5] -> 3.35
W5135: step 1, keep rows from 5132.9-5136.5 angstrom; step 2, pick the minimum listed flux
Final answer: 3.185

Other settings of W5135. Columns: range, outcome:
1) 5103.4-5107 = 3.378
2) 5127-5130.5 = 3.26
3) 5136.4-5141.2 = 3.139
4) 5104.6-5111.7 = 3.311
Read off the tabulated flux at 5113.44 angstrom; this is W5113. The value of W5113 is 3.412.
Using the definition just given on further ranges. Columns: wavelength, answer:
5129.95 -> 3.274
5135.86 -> 3.185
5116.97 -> 3.445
